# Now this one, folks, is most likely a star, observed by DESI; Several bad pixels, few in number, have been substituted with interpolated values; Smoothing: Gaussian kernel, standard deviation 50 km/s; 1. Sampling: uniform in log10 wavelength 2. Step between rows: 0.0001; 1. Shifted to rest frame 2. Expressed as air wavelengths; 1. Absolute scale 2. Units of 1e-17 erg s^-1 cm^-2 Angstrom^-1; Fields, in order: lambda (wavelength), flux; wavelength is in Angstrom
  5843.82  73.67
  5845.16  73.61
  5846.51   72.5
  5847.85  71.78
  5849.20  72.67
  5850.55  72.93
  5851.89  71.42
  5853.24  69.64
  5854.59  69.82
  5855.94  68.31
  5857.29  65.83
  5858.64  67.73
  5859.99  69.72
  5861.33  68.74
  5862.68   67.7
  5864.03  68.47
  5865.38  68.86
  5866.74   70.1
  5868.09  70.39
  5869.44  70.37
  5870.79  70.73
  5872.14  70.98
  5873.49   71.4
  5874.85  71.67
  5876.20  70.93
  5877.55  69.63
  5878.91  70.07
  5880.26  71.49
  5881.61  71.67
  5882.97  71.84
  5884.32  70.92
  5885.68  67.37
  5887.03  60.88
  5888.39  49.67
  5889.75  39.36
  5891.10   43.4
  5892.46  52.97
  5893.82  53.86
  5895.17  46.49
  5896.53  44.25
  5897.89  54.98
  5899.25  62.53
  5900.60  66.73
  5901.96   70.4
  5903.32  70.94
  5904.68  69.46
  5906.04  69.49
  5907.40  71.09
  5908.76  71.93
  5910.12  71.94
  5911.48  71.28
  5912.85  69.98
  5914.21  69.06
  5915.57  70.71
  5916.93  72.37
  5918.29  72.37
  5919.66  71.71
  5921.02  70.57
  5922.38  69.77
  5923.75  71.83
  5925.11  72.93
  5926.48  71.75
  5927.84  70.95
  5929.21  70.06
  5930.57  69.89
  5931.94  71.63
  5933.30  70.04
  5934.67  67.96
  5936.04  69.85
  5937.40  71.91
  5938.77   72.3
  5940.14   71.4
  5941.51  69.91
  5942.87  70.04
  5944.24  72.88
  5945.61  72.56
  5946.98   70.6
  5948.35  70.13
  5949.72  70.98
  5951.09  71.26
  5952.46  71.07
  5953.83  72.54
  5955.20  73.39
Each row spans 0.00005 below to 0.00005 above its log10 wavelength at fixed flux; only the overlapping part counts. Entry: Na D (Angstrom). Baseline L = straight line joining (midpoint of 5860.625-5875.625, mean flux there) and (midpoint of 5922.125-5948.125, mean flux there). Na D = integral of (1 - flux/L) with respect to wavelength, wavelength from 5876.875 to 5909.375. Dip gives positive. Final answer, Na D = 3.8 Angstrom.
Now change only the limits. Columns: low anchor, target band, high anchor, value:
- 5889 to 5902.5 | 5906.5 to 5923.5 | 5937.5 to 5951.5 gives -3.02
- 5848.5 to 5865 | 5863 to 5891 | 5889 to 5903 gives -2.42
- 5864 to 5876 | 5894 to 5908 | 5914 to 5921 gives 1.73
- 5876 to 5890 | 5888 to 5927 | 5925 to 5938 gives 2.19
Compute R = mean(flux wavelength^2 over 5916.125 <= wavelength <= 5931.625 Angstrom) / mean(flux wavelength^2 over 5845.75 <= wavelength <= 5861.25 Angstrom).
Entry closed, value 1.04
